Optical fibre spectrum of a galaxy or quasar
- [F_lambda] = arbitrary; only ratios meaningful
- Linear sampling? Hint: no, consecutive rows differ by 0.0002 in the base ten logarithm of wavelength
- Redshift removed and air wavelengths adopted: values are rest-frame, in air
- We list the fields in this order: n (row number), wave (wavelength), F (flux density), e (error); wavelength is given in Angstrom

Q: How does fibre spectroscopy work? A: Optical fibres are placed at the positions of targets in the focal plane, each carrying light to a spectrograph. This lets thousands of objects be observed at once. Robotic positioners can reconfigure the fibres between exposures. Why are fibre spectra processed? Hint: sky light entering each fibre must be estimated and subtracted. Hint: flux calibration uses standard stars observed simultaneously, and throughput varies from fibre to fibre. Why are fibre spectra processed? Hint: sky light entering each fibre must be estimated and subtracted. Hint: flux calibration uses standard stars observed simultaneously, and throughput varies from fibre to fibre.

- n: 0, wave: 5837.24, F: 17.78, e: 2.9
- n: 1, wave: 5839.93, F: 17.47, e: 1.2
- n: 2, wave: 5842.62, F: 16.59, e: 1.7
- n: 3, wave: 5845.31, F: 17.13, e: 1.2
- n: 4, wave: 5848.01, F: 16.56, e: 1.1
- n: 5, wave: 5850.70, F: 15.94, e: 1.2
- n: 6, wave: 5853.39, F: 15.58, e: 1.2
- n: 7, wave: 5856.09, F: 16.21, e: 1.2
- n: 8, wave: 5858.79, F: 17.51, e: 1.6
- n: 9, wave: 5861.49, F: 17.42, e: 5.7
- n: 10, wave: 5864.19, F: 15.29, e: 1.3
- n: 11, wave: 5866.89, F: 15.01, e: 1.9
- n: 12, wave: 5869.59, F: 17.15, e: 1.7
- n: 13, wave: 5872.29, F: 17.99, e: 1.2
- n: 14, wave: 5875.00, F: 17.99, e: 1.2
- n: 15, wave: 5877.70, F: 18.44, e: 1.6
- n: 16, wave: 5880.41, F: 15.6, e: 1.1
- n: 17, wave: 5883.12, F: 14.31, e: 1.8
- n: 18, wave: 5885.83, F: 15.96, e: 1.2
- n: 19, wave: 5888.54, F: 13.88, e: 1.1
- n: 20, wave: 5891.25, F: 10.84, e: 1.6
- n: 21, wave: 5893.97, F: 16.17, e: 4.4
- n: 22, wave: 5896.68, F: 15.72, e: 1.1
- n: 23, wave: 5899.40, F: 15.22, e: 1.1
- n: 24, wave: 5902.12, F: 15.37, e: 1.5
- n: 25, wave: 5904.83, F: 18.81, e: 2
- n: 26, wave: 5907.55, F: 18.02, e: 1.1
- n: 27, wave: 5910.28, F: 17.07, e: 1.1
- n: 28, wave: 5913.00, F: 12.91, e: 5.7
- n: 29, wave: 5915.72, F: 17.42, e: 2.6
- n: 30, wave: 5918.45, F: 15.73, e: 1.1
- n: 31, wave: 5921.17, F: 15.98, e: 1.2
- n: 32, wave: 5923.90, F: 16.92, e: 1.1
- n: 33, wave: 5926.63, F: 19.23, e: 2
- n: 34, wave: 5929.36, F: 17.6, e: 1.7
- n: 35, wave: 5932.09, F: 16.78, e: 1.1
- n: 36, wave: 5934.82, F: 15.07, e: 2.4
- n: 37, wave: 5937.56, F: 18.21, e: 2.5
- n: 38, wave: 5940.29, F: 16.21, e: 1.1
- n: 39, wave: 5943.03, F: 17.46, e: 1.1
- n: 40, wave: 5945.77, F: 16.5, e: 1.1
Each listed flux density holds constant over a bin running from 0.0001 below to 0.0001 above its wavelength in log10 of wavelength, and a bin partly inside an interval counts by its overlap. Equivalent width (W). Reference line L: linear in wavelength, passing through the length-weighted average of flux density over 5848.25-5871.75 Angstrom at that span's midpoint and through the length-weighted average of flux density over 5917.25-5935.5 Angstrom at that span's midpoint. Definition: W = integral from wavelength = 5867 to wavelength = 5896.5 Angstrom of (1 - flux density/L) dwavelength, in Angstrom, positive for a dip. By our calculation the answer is 1.3 Angstrom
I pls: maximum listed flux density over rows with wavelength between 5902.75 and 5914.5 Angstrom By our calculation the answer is 18.81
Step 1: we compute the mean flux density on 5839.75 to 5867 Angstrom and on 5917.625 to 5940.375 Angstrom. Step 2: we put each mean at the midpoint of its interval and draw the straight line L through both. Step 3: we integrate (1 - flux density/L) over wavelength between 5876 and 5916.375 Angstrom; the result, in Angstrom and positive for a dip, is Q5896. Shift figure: 2.4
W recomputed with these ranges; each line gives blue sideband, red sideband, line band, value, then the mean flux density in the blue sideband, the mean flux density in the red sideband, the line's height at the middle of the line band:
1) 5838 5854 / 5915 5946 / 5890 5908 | 1.3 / 16.6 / 16.9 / 16.8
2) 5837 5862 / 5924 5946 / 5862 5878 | -0.1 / 16.8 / 17.1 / 16.8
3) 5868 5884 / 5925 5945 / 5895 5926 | 1.3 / 17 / 17.2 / 17.1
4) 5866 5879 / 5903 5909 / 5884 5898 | 2.6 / 17.4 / 18.2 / 17.8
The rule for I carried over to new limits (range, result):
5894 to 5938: 19.23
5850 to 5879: 18.44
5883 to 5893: 15.96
